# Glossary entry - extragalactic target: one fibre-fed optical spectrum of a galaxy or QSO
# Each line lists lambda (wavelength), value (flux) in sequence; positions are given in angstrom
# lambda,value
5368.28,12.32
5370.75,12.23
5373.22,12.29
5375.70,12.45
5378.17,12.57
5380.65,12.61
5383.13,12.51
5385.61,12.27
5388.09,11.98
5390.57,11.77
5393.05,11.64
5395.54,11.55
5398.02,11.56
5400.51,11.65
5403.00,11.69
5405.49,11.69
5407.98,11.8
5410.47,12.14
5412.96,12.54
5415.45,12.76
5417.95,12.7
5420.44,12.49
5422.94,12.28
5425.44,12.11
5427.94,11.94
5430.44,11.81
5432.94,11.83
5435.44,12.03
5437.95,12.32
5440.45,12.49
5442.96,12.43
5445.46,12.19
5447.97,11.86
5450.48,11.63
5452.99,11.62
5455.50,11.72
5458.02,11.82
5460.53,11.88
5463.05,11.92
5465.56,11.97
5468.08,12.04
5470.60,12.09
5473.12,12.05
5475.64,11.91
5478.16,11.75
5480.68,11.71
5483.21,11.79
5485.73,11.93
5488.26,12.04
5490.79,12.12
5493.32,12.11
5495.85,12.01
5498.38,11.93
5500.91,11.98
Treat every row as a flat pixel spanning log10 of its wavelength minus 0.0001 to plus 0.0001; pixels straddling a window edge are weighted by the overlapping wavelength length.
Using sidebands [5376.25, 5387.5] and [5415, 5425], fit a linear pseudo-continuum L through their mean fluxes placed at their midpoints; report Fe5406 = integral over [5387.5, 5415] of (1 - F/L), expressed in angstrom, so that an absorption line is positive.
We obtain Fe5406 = 1.4 angstrom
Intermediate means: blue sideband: 12.5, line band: 11.8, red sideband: 12.5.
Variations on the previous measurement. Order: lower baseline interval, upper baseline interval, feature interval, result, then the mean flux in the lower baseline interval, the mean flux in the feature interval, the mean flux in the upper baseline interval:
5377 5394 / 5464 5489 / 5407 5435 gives -0.3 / 12.2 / 12.2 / 11.9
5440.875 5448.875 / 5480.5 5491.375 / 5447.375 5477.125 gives 0.5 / 12.2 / 11.9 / 11.9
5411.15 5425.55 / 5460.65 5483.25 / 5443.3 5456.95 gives 0.3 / 12.5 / 11.8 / 11.9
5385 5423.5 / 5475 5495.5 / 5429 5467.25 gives 0.0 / 12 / 12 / 11.9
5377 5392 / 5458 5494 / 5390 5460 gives 0.7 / 12.3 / 12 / 11.9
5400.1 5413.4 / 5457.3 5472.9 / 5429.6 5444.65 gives -0.3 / 11.9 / 12.2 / 12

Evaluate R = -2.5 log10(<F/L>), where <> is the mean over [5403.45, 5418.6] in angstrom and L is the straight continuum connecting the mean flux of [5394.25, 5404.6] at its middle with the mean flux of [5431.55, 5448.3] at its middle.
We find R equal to -0.04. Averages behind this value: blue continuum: 11.6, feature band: 12.2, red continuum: 12.2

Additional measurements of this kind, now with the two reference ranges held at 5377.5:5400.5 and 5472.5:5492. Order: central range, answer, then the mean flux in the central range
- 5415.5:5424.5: -0.05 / 12.5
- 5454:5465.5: 0.01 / 11.8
